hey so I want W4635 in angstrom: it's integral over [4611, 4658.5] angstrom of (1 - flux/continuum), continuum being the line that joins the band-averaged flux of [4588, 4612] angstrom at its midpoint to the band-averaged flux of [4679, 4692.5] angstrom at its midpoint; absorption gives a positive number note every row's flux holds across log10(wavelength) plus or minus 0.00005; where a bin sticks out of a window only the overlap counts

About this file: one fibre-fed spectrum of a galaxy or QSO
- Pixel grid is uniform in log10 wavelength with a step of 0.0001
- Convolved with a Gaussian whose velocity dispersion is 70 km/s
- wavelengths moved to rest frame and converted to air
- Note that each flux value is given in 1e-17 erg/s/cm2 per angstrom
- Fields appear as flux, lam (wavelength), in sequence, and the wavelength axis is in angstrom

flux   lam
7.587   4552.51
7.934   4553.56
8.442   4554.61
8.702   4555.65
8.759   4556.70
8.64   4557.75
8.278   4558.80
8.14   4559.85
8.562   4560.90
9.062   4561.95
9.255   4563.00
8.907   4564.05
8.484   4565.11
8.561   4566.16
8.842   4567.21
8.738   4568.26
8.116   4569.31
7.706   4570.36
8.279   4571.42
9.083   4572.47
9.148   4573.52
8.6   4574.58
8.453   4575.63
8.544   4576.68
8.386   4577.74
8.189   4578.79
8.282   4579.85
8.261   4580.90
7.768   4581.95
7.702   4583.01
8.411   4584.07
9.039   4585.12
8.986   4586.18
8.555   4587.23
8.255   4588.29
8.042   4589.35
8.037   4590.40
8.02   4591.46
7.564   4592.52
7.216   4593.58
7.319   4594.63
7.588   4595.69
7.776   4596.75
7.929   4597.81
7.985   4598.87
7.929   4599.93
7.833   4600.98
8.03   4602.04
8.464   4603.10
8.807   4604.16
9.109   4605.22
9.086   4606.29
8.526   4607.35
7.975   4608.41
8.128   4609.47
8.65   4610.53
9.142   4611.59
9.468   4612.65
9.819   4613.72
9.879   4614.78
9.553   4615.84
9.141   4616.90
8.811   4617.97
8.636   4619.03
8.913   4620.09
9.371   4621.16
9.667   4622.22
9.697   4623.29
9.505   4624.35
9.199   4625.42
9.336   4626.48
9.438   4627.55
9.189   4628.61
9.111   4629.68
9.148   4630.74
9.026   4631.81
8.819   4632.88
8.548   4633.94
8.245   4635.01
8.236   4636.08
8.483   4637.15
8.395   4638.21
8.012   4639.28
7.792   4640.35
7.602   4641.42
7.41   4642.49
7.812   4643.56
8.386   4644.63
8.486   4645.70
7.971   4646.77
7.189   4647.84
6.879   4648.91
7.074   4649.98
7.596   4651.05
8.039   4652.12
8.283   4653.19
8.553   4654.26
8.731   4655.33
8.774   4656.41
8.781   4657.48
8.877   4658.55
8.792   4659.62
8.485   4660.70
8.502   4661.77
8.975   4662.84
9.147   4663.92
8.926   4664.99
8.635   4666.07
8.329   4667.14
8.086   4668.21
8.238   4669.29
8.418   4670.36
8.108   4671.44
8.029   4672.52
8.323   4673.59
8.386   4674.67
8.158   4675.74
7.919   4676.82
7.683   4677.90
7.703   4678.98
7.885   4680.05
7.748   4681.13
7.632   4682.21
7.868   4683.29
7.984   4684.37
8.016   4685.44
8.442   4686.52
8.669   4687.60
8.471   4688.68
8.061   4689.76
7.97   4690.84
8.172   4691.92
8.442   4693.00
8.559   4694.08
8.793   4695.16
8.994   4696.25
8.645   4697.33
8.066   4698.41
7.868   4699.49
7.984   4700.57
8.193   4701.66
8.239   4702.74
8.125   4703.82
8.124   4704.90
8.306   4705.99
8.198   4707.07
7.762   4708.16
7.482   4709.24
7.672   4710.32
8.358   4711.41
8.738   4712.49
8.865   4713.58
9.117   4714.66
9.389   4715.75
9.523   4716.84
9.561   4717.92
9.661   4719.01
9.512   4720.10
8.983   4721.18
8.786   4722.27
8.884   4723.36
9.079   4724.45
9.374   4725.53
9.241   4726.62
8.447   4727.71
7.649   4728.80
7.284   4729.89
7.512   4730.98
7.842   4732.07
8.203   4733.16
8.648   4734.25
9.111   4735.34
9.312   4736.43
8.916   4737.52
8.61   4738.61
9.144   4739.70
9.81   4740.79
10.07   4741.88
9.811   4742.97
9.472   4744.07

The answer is -3.1 angstrom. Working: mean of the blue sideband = 8.14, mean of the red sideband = 8.07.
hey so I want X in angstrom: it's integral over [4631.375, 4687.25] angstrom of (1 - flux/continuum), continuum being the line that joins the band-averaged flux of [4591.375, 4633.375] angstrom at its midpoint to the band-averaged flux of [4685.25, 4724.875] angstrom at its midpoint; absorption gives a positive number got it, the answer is 2.8 angstrom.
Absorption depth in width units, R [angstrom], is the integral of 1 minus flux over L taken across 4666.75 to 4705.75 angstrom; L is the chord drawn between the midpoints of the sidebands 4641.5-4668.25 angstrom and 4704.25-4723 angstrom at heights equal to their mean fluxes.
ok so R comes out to 1.5 angstrom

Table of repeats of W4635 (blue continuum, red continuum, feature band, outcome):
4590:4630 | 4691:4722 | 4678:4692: 0.88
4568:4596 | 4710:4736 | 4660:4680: 0.51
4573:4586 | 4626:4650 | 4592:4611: 0.60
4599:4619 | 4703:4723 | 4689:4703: 0.61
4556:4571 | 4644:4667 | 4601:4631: -2.16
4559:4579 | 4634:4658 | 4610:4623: -1.60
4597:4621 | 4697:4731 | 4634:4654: 1.73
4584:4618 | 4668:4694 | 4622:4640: -1.28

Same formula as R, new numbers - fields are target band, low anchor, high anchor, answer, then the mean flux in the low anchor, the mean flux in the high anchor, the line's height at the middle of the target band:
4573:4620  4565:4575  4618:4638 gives 1.78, 8.56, 9.02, 8.77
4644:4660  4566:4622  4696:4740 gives 0.68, 8.47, 8.57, 8.52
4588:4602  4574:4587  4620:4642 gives 1.17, 8.39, 8.84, 8.52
